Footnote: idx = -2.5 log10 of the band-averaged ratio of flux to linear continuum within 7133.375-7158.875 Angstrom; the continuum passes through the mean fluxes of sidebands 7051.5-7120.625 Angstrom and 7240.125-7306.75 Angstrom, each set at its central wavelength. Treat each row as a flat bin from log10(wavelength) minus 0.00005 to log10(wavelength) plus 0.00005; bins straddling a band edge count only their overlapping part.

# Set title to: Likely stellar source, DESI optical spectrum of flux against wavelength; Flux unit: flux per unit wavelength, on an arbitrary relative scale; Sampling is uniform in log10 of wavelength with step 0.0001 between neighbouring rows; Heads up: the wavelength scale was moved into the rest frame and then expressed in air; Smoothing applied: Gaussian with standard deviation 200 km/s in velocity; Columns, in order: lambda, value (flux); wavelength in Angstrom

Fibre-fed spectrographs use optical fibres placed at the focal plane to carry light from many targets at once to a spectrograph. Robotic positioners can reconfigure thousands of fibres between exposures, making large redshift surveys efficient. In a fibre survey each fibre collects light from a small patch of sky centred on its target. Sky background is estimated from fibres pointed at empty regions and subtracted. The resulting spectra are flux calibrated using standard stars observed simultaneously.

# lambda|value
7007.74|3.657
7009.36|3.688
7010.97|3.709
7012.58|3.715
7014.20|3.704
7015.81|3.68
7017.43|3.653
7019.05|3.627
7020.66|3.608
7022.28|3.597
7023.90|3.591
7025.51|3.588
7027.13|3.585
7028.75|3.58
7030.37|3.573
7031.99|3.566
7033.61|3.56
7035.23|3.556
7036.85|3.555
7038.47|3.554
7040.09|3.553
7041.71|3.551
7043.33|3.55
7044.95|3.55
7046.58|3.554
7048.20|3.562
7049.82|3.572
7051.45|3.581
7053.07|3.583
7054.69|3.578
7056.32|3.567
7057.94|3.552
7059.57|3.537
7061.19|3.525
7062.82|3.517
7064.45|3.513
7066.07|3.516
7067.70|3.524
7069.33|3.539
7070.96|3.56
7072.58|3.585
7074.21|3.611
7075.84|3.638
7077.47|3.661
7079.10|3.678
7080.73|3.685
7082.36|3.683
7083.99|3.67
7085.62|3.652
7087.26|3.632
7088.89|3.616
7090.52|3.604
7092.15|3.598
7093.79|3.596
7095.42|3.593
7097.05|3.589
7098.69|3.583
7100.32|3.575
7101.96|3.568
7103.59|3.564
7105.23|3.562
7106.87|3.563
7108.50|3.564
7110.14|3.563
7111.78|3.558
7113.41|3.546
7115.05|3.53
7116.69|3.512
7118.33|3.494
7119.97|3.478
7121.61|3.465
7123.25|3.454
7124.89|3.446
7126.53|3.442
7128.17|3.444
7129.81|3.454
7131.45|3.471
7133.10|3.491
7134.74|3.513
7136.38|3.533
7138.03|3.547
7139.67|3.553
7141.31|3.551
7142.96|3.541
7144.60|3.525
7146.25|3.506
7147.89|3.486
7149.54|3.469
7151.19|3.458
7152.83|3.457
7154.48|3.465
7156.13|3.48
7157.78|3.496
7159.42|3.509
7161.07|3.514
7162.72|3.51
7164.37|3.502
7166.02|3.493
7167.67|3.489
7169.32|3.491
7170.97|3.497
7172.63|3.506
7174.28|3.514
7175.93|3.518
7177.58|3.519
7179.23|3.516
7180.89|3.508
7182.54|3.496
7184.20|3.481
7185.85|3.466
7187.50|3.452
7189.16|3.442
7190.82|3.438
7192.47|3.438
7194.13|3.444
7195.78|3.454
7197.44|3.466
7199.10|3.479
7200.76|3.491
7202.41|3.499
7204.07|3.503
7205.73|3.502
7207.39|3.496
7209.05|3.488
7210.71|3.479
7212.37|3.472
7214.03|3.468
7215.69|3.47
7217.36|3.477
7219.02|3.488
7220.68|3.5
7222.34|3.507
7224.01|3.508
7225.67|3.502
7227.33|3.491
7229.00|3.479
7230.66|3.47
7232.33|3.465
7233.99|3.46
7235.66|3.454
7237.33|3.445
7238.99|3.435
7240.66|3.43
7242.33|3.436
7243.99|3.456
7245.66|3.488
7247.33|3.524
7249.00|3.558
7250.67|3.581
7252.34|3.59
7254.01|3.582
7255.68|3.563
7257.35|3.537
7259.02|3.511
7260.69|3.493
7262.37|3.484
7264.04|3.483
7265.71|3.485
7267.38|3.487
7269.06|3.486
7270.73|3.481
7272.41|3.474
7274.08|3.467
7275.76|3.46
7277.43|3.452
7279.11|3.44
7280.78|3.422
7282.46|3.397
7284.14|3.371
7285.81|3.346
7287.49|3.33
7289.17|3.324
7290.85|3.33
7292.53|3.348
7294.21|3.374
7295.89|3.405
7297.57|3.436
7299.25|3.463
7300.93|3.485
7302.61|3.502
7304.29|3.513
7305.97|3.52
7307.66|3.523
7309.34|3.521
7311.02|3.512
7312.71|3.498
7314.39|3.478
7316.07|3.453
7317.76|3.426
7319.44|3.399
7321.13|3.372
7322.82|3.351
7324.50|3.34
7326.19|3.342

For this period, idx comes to 0.01 mag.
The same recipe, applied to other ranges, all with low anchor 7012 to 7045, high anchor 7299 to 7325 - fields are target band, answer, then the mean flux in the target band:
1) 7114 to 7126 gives 0.02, 3.48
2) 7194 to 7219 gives 0.01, 3.48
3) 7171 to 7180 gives 0.00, 3.51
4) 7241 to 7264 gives -0.01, 3.52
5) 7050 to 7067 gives 0.01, 3.55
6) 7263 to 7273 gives 0.00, 3.48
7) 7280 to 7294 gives 0.04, 3.36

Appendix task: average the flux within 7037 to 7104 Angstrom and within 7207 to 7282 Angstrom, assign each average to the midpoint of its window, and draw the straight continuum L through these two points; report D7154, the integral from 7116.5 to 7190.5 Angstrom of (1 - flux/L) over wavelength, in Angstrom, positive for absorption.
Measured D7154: 1.0 Angstrom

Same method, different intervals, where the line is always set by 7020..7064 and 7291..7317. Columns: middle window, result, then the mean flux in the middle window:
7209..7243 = 0.21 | 3.47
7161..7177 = 0.06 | 3.5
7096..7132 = 0.17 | 3.52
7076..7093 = -0.48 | 3.65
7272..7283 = 0.10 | 3.45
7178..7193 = 0.16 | 3.47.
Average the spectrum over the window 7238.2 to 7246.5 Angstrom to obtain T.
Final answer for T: 3.45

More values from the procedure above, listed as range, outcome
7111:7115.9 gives 3.55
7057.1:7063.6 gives 3.53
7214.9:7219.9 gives 3.48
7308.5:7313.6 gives 3.51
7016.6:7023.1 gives 3.62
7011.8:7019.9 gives 3.67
